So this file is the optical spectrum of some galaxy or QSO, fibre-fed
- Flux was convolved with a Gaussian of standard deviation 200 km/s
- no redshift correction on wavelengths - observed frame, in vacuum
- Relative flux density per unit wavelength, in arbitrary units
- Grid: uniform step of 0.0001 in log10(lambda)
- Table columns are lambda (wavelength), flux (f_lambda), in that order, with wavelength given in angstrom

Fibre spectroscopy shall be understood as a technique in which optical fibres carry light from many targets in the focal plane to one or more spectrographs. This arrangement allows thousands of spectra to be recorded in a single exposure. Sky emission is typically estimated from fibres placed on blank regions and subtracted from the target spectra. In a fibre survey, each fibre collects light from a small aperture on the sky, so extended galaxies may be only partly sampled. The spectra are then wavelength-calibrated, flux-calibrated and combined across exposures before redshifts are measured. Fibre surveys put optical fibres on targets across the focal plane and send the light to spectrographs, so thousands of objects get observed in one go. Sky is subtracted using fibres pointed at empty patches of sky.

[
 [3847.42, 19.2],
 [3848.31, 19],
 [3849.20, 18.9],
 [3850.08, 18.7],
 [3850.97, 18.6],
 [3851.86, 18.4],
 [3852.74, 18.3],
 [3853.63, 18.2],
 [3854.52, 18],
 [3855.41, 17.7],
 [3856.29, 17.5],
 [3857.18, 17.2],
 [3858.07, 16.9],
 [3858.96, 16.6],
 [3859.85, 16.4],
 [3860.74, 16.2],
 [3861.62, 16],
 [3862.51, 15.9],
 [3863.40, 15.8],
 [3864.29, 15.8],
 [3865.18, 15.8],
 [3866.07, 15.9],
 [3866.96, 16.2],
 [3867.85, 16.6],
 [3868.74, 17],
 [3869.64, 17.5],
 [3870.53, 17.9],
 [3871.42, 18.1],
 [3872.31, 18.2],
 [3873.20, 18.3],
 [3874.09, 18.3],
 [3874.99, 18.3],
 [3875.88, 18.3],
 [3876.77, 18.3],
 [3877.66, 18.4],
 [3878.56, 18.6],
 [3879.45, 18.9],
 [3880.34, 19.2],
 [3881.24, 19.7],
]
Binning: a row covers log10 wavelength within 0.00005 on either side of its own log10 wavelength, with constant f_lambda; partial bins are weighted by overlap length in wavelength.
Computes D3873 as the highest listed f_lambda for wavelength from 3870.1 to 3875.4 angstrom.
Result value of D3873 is 18.3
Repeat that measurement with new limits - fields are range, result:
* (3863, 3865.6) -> 15.8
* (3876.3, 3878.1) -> 18.4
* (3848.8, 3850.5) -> 18.9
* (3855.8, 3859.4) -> 17.5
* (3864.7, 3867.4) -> 16.2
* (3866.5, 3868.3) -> 16.6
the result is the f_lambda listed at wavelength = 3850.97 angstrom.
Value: 18.6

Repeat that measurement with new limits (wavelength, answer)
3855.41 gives 17.7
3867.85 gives 16.6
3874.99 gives 18.3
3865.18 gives 15.8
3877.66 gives 18.4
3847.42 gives 19.2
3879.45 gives 18.9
